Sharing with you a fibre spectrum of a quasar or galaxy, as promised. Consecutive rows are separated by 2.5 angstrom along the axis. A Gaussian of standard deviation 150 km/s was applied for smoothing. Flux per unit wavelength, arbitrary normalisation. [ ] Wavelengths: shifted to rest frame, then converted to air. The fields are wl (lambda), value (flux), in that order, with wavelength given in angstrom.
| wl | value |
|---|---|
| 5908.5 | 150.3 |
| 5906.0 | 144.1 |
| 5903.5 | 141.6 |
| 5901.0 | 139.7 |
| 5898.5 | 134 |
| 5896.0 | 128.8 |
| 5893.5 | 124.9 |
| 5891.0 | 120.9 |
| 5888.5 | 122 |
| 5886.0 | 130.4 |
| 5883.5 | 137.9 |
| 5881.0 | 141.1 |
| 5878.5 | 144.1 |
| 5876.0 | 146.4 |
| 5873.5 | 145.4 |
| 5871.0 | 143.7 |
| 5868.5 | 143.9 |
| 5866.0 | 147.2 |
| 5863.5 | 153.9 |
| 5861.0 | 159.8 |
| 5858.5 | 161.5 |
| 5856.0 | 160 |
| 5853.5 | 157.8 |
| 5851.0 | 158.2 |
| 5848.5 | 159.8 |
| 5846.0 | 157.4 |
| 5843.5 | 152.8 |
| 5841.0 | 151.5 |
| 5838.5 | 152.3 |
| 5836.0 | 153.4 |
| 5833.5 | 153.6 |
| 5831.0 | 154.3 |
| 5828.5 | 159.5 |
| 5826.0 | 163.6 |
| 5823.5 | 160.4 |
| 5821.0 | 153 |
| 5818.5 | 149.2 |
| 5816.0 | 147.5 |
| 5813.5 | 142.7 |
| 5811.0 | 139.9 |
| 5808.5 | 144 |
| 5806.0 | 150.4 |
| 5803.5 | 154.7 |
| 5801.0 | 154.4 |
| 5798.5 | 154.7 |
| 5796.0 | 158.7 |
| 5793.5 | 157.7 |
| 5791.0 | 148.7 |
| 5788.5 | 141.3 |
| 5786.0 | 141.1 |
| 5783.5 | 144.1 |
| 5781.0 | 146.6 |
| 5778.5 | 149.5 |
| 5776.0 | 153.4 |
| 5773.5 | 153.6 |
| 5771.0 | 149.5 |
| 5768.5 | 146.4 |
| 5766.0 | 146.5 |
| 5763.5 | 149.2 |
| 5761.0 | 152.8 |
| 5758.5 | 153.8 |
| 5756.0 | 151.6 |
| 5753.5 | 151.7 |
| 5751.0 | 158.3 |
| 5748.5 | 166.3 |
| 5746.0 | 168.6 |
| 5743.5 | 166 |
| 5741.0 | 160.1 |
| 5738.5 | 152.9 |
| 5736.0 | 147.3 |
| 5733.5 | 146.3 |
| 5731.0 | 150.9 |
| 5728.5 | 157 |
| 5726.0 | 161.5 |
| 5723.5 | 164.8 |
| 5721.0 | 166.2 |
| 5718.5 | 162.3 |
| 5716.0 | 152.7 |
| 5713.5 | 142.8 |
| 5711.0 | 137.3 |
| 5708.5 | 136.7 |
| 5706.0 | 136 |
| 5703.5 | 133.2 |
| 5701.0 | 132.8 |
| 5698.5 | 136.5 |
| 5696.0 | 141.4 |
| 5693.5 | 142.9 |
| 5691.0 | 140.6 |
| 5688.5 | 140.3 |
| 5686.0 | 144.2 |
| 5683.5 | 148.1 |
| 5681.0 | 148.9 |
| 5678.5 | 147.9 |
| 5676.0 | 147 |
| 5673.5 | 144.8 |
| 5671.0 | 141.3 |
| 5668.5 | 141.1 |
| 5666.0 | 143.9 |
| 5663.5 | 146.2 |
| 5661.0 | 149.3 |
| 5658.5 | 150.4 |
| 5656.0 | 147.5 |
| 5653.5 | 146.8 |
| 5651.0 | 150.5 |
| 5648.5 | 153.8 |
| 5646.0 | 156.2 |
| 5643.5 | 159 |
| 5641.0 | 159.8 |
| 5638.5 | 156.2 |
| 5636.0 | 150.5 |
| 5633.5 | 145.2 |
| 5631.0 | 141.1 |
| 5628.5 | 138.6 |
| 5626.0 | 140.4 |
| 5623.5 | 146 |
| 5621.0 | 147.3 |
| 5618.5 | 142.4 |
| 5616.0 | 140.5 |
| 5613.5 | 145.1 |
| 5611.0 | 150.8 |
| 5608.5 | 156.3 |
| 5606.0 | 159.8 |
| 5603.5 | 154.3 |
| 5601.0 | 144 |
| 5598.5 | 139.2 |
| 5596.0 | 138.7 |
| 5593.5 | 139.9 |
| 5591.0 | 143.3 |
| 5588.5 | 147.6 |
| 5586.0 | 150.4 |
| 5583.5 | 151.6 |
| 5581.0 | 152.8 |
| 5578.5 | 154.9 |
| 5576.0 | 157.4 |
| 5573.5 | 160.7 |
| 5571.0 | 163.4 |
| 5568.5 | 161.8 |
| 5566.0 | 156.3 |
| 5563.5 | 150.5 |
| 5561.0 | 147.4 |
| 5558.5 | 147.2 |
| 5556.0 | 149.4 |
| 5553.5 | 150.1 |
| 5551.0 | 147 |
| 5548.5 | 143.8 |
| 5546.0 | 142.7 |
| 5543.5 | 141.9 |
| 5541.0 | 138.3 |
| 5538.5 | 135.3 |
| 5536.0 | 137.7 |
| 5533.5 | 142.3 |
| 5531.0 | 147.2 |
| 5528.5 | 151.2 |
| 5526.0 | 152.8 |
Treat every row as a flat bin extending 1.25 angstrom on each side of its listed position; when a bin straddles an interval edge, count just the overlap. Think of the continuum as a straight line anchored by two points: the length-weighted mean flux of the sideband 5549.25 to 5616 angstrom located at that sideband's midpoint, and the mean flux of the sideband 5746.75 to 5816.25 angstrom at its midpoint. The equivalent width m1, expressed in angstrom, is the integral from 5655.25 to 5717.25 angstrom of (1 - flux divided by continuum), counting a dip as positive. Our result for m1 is 3.1 angstrom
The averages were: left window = 151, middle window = 143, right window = 150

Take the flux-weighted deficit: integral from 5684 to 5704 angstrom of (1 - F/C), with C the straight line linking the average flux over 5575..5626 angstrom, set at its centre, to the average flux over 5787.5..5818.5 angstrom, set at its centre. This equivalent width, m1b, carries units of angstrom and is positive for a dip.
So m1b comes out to 1.23 angstrom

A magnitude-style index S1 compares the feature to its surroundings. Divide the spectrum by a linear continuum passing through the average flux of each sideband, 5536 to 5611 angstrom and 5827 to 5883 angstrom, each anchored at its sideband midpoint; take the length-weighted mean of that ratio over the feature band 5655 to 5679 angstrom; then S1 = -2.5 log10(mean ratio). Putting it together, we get 0.03 mag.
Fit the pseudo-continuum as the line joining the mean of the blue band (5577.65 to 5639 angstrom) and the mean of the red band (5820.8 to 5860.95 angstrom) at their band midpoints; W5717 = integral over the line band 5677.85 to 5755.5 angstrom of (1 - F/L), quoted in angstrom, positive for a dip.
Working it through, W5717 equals 1.0 angstrom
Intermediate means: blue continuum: 147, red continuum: 157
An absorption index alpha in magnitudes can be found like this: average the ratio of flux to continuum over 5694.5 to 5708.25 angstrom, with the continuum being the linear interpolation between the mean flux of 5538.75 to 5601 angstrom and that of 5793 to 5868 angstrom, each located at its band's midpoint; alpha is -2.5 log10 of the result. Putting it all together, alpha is 0.11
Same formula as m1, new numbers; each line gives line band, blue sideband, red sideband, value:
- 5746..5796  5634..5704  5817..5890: -0.8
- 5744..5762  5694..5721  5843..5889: -1.7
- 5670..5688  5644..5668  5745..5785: 0.5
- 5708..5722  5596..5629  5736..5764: 0.4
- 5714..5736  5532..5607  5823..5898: -1.3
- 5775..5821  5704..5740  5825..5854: 1.6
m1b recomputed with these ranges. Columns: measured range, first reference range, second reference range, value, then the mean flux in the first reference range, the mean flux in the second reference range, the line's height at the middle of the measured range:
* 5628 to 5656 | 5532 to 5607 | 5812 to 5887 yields -0.3 angstrom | 148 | 151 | 149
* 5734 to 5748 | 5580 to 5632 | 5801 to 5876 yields -0.8 angstrom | 146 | 153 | 150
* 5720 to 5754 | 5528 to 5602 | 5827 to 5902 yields -2.6 angstrom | 148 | 147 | 147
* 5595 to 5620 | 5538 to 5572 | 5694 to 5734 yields 0.1 angstrom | 148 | 147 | 148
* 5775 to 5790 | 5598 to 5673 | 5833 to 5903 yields 0.1 angstrom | 148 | 146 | 147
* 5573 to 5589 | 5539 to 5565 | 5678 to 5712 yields -1.0 angstrom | 146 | 140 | 145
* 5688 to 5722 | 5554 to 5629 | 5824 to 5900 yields 1.3 angstrom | 149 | 147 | 149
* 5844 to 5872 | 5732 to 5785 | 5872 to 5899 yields -3.3 angstrom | 153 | 134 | 138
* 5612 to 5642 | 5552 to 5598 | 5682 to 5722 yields 0.4 angstrom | 151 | 143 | 148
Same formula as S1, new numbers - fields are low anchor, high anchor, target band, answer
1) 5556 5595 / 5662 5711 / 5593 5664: -0.01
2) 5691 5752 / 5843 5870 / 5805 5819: 0.06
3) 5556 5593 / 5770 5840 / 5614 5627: 0.07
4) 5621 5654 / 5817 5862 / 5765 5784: 0.04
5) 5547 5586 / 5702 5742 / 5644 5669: 0.02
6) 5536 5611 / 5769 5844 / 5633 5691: 0.01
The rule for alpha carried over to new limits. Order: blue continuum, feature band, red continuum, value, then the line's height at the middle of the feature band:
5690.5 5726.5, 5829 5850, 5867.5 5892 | -0.11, 140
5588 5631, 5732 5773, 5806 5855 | -0.03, 150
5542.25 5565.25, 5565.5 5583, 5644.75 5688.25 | -0.08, 147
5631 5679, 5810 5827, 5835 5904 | -0.03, 146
